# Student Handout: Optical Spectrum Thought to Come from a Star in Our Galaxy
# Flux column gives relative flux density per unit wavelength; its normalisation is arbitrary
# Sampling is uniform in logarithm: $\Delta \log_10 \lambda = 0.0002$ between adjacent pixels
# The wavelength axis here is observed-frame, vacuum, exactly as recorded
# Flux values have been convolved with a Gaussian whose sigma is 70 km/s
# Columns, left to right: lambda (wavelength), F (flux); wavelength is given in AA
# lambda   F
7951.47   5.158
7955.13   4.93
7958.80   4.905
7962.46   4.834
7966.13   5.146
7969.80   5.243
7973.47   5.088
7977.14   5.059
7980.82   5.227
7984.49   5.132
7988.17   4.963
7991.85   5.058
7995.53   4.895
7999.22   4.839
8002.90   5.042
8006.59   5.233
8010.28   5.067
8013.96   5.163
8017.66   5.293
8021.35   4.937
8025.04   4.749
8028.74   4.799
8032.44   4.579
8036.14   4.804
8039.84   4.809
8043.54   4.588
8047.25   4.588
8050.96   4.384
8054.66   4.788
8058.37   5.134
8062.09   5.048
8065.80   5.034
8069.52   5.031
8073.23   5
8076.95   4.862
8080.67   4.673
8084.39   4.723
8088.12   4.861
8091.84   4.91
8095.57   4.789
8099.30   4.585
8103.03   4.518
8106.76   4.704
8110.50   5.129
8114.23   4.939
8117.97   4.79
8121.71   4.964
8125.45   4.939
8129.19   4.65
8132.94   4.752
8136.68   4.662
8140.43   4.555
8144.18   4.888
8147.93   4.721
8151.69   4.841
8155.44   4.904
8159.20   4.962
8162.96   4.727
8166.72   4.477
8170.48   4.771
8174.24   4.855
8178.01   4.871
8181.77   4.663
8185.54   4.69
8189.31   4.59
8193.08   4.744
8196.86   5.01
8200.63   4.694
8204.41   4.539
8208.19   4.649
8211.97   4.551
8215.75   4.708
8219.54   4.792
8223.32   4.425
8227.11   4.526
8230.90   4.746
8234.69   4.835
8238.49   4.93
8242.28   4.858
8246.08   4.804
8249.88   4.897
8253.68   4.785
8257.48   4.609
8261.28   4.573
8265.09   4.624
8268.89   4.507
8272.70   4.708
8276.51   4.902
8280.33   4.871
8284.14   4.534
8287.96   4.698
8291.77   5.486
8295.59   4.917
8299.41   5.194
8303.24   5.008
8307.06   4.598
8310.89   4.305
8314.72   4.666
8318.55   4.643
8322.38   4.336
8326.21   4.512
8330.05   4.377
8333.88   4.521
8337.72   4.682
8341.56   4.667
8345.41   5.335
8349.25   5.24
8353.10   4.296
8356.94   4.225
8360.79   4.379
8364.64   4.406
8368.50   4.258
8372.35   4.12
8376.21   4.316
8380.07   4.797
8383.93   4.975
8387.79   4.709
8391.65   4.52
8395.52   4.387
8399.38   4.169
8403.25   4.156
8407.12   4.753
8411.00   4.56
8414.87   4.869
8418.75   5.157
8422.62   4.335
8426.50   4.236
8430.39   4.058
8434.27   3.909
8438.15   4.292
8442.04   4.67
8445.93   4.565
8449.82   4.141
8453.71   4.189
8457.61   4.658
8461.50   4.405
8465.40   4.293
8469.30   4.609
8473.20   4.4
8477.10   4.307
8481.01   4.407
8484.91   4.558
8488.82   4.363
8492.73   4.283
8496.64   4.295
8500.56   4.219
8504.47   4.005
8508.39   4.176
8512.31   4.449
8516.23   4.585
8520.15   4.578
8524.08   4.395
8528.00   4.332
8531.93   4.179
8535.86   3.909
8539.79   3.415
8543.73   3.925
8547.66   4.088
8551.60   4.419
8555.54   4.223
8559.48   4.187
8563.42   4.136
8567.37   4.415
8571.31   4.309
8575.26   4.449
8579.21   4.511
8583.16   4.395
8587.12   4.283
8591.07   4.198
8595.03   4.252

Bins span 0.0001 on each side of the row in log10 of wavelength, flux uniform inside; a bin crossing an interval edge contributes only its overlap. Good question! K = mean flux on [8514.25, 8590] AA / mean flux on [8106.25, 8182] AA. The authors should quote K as 0.88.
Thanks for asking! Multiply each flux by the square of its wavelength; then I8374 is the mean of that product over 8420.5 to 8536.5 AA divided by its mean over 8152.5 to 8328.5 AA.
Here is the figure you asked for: 0.97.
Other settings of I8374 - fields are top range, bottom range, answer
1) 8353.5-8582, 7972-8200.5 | 0.98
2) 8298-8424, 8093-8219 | 1.01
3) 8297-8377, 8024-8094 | 1.02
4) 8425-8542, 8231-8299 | 0.94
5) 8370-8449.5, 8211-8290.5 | 0.98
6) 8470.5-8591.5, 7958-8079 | 0.98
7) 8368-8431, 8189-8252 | 1.00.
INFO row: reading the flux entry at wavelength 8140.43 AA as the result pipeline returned 4.555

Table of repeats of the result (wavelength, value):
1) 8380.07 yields 4.797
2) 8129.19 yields 4.65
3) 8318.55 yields 4.643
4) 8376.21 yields 4.316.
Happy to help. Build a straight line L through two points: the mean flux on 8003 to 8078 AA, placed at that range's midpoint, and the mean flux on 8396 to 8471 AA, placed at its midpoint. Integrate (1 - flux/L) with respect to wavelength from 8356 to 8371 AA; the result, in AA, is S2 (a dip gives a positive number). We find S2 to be 0.6 AA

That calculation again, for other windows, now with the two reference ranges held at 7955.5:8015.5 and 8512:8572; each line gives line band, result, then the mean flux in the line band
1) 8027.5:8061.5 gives 1.6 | 4.73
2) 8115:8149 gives 0.4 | 4.78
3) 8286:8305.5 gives -2.0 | 5.05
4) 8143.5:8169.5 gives 0.1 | 4.78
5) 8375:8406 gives -0.5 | 4.52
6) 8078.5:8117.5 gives 0.8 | 4.78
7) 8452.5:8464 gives -0.2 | 4.43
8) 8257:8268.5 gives 0.1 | 4.59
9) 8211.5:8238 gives 0.1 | 4.67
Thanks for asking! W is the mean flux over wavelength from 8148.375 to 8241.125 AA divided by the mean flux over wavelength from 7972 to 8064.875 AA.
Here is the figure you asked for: 0.96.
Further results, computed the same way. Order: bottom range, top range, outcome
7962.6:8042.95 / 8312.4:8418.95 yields 0.91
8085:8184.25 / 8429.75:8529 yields 0.91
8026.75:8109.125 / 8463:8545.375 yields 0.89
